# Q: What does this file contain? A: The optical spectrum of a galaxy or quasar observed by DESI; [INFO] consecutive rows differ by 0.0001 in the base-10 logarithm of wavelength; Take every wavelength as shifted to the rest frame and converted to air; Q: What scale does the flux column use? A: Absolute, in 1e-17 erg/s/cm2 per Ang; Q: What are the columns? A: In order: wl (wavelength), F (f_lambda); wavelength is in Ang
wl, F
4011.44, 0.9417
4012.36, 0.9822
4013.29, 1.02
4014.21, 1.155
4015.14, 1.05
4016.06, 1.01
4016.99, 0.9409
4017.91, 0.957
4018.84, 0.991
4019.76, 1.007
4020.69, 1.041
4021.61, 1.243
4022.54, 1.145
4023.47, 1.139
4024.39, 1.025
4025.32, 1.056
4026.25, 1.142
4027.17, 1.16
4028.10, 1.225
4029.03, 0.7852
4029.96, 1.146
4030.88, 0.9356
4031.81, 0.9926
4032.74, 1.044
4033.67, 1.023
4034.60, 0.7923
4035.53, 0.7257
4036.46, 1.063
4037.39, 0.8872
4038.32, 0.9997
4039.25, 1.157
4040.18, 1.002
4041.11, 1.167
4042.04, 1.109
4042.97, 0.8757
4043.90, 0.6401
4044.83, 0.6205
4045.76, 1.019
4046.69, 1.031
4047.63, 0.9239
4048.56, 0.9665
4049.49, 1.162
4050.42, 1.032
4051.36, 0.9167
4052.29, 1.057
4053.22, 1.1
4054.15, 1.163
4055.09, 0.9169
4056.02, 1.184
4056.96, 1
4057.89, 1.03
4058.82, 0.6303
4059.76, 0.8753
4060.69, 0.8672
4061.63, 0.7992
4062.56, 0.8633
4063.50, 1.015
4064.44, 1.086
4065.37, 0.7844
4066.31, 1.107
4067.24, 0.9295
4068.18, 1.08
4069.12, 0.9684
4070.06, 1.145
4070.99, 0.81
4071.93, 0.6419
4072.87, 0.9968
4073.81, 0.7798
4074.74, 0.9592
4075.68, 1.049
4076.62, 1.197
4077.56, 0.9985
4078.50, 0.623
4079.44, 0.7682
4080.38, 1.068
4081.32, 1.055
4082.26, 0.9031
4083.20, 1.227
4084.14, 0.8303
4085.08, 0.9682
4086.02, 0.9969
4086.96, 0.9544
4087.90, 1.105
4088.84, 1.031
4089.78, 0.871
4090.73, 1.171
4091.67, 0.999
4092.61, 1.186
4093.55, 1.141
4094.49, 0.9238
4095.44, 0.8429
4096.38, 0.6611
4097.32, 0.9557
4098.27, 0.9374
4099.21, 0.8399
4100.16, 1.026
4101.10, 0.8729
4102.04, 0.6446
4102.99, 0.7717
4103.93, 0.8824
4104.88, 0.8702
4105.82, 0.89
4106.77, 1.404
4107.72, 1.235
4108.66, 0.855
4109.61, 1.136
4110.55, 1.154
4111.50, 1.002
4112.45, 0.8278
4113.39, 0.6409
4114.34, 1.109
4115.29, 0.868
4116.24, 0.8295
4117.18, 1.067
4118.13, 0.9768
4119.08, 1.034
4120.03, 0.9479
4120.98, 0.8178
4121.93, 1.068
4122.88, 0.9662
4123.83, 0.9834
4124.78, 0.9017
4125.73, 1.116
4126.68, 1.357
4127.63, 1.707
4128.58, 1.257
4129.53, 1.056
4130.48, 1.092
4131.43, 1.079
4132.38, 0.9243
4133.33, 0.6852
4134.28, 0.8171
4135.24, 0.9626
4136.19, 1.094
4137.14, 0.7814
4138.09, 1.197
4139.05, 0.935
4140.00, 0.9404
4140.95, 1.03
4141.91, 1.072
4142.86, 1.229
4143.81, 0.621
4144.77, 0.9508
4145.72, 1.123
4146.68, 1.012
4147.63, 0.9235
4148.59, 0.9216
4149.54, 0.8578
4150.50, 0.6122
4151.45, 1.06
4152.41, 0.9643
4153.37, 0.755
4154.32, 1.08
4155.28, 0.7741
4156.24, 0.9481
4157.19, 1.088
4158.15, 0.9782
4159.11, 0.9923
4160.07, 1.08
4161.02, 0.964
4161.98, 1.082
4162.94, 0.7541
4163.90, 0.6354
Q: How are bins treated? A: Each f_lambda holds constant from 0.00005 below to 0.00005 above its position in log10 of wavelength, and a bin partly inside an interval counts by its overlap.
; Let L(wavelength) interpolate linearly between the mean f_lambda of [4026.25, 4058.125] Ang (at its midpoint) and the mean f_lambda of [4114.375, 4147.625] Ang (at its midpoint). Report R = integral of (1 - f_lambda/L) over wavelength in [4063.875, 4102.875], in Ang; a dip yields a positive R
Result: 2.04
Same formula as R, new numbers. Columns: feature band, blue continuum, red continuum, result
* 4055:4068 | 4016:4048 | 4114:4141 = 0.9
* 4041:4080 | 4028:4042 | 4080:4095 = 2.4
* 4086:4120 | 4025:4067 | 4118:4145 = 1.5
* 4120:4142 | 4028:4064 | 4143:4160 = -2.3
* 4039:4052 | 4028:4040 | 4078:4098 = 0.0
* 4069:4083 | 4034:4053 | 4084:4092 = 0.7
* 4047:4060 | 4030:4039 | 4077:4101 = -0.6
